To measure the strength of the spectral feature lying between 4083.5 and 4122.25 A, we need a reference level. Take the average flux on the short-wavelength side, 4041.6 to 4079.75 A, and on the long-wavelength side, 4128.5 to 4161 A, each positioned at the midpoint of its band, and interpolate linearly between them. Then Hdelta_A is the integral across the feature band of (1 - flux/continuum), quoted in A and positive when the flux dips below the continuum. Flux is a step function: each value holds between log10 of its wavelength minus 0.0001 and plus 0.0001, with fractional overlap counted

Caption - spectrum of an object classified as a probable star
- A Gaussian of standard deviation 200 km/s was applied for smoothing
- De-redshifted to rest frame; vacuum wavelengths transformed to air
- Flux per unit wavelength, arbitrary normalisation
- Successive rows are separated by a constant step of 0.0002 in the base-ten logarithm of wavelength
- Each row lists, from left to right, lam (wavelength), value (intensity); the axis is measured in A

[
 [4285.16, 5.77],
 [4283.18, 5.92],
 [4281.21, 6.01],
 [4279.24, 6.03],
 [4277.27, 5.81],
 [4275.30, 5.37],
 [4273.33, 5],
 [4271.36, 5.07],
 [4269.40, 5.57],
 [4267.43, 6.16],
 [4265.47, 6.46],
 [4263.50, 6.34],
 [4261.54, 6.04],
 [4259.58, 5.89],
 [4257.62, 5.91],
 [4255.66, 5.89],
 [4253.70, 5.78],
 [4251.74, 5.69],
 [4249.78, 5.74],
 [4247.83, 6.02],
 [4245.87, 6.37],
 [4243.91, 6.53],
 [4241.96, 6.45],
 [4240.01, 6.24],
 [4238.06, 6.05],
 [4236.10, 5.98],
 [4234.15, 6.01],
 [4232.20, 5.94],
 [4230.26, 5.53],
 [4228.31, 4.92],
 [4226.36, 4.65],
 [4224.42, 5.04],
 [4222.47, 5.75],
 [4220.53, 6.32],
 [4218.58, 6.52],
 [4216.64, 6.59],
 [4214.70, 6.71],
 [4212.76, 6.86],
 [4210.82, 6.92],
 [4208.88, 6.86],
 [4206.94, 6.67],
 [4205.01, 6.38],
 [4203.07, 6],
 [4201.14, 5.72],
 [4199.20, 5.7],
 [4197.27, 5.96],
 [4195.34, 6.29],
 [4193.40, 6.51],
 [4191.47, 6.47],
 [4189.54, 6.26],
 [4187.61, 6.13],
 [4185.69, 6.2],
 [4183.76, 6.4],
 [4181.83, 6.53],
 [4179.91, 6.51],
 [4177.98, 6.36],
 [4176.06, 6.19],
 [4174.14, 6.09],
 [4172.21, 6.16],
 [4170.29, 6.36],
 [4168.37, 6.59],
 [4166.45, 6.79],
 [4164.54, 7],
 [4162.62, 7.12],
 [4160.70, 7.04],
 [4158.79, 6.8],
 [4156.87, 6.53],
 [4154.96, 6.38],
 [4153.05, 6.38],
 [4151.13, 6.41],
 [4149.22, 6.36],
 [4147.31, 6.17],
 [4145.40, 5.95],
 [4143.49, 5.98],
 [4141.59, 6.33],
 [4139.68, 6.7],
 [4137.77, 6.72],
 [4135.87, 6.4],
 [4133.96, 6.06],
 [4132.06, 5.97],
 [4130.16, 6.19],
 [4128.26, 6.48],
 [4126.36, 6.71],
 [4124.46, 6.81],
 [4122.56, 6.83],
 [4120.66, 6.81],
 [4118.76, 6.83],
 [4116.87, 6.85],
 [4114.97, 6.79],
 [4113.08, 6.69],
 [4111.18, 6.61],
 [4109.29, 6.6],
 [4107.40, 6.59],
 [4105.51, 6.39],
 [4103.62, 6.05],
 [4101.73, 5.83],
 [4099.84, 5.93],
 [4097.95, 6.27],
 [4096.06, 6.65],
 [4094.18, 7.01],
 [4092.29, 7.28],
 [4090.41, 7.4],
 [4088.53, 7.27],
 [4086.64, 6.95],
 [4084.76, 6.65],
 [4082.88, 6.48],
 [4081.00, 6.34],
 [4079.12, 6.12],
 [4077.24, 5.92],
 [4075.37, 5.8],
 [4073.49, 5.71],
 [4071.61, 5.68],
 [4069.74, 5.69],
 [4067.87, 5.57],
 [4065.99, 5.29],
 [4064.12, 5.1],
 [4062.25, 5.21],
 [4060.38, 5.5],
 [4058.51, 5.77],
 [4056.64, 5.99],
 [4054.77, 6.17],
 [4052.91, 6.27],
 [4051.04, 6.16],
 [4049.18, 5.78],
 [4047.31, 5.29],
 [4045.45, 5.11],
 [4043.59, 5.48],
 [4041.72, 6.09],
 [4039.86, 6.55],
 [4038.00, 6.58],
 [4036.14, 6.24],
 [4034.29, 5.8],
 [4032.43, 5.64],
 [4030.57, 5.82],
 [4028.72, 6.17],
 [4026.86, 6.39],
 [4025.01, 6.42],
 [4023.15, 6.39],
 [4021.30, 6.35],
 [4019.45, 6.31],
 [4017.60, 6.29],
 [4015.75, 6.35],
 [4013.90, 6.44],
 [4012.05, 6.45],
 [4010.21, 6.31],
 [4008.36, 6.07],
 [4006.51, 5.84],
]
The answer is -4.2 A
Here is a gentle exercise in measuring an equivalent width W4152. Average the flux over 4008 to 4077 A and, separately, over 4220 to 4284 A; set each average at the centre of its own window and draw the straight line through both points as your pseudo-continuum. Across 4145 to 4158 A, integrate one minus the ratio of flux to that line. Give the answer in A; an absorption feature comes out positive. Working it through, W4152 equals -0.98 A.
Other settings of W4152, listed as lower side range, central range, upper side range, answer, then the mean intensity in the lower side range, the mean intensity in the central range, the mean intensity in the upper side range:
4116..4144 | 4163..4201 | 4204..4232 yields -0.3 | 6.52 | 6.34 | 6.12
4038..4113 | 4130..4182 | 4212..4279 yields -3.5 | 6.13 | 6.43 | 5.92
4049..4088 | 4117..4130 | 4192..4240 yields -1.6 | 5.93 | 6.72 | 6.08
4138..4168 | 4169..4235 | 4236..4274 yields 1.1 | 6.54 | 6.16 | 5.97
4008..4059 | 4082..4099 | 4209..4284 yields -2.3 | 6.1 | 6.88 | 5.96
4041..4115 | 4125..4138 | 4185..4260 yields -0.5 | 6.13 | 6.36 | 6.09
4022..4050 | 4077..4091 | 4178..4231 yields -1.4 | 5.99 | 6.66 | 6.17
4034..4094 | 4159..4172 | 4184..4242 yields -1.4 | 6.05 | 6.78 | 6.12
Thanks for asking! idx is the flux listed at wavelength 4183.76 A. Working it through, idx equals 6.4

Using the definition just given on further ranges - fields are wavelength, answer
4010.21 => 6.31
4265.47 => 6.46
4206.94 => 6.67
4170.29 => 6.36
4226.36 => 4.65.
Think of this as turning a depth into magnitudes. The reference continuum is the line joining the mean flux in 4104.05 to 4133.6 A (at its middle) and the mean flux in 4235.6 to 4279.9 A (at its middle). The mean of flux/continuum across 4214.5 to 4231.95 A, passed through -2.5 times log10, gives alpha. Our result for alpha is 0.06 mag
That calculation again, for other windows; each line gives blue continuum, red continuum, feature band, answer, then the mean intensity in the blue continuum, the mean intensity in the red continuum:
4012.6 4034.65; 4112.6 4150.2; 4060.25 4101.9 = 0.03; 6.21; 6.48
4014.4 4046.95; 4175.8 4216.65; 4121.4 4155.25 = -0.02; 6.11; 6.37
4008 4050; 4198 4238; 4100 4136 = -0.07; 6.1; 6.05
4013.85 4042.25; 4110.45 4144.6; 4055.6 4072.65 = 0.15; 6.24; 6.54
